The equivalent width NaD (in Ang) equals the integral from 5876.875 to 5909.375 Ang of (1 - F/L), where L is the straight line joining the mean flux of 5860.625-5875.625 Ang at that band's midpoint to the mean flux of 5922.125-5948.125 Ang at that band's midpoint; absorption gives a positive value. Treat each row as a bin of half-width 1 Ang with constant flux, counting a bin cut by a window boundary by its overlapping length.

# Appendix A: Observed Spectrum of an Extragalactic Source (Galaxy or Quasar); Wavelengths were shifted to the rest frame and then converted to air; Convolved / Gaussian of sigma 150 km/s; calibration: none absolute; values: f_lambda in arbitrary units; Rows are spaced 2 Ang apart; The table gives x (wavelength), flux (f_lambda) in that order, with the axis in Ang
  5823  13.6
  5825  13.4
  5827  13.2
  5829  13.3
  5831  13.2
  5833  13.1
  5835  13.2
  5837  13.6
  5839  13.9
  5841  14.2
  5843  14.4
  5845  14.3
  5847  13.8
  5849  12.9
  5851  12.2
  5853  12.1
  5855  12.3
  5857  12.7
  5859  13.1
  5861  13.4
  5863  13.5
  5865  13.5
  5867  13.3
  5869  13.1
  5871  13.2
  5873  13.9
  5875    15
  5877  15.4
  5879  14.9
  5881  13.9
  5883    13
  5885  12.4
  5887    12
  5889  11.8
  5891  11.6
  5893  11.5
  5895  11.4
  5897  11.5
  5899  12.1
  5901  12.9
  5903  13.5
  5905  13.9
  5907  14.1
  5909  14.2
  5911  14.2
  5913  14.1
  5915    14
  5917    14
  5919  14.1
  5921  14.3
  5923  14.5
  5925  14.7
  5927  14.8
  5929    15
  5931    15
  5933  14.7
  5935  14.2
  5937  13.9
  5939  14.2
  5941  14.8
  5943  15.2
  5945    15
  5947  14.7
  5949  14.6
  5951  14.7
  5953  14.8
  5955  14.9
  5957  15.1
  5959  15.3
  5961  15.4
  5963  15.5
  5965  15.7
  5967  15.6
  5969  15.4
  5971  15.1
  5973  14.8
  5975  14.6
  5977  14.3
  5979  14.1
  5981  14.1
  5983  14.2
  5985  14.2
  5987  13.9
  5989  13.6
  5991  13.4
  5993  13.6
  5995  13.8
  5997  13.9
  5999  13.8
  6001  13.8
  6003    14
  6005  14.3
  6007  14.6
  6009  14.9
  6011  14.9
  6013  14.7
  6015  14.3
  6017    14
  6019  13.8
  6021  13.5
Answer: 2.63 Ang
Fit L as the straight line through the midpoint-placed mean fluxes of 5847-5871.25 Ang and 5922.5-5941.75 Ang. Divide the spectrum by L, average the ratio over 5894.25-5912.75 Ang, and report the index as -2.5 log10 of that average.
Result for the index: 0.06 mag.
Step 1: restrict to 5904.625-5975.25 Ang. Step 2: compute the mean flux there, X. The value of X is 14.7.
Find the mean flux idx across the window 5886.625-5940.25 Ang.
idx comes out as 13.6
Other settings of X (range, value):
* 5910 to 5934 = 14.5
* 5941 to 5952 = 14.8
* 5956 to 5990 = 14.8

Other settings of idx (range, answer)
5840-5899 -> 13.1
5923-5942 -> 14.6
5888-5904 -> 12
